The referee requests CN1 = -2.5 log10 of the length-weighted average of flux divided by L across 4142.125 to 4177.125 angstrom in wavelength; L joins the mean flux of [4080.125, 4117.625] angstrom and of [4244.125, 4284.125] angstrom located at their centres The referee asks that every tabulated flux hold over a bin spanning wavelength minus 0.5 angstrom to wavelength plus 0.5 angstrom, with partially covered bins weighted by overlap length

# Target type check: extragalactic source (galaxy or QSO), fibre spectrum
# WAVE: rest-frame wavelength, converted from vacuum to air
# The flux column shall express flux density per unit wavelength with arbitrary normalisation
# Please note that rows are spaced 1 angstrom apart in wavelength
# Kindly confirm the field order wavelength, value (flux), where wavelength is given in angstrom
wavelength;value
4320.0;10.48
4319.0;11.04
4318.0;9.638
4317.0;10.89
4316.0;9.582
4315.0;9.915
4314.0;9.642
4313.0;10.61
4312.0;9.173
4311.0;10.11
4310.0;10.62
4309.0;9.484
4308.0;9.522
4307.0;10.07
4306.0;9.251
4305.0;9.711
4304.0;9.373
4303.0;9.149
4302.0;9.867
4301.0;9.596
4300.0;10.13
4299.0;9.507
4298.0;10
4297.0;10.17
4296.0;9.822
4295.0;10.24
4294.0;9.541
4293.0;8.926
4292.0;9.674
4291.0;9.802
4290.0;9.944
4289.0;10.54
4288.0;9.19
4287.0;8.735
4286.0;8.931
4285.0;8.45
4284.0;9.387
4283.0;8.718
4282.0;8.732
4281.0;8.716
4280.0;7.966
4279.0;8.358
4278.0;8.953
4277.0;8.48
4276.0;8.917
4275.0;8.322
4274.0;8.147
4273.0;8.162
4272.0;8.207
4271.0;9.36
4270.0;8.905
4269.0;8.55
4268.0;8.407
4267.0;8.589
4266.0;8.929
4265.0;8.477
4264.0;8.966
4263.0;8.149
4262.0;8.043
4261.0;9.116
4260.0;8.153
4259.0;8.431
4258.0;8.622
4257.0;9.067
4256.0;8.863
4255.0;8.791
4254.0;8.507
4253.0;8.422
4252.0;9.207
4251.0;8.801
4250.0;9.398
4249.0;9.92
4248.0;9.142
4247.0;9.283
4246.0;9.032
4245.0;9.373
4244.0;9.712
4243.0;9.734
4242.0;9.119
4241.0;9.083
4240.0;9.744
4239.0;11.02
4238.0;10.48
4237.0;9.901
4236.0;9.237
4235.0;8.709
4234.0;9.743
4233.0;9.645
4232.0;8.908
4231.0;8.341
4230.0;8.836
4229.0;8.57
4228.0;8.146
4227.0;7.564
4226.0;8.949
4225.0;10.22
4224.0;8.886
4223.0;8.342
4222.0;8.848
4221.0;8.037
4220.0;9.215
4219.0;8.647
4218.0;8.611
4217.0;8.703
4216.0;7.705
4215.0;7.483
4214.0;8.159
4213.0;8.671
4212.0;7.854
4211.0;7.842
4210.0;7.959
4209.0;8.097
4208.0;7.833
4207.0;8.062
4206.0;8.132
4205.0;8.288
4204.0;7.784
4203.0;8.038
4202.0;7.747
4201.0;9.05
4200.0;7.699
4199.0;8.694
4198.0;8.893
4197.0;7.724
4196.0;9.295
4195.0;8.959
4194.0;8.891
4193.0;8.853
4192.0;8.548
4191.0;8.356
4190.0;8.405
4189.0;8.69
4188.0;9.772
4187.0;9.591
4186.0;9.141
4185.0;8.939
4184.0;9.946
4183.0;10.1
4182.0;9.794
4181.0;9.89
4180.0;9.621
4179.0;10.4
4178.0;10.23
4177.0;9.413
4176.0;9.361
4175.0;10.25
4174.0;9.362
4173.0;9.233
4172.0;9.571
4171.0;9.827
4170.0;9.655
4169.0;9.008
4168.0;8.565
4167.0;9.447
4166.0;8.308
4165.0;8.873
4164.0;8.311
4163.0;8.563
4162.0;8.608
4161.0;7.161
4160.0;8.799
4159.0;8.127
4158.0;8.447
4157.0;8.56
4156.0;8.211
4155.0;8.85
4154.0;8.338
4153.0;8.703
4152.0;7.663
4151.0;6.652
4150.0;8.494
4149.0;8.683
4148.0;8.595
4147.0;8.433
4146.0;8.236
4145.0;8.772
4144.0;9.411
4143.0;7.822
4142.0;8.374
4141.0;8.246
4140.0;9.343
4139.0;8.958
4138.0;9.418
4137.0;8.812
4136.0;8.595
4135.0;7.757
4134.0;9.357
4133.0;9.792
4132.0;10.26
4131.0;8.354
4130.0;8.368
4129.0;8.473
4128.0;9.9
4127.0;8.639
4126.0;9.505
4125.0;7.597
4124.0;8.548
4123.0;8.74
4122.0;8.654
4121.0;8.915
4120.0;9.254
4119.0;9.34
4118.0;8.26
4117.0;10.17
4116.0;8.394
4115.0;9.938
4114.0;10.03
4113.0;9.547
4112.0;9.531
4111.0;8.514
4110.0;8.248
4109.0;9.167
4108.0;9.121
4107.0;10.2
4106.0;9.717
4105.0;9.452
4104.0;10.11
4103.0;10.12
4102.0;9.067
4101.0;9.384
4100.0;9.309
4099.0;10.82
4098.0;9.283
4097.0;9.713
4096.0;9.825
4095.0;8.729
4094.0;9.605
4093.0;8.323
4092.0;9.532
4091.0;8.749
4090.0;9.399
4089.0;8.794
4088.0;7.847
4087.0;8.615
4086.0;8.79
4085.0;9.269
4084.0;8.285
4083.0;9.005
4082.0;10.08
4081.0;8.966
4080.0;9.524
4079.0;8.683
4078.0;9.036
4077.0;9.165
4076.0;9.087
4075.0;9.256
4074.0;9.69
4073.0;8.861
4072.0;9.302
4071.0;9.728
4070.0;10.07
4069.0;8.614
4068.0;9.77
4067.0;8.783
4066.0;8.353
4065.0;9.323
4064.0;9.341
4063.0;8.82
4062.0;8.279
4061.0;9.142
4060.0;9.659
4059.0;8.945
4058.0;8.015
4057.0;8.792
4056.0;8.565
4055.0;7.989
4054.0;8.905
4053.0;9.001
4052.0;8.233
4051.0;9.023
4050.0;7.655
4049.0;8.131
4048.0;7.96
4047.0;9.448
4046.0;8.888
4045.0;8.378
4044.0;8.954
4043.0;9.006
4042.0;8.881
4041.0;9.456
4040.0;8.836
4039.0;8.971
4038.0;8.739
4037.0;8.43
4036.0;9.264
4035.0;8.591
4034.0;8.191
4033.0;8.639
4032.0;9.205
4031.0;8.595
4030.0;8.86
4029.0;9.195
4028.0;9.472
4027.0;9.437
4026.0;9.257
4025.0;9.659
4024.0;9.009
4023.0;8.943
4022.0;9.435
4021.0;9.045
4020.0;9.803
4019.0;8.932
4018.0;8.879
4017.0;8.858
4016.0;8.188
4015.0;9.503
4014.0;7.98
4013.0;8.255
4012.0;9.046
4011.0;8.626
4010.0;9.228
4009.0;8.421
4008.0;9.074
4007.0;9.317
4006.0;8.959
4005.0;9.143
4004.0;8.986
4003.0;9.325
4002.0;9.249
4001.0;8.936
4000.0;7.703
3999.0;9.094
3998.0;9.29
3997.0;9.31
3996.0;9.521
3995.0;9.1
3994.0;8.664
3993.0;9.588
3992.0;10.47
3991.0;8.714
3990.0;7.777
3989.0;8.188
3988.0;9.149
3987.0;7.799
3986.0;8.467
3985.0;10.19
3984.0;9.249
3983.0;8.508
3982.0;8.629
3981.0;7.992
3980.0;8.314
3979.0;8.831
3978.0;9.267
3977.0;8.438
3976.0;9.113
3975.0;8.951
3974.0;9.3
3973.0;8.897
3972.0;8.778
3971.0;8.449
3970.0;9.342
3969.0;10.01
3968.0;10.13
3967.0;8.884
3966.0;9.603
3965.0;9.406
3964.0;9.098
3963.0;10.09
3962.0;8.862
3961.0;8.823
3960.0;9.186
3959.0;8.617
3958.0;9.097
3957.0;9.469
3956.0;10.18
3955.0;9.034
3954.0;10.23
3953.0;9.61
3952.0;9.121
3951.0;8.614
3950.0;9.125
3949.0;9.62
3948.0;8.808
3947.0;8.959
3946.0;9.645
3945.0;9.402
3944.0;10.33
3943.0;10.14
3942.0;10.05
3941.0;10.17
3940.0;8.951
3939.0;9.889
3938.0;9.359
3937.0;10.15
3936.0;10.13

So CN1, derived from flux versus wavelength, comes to 0.05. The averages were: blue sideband 9.29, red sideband 8.74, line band 8.68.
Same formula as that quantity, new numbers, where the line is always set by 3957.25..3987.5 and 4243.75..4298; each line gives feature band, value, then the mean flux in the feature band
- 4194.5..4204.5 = 0.073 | 8.39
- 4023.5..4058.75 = 0.026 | 8.79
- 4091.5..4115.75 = -0.055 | 9.46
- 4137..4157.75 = 0.060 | 8.5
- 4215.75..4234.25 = 0.028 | 8.73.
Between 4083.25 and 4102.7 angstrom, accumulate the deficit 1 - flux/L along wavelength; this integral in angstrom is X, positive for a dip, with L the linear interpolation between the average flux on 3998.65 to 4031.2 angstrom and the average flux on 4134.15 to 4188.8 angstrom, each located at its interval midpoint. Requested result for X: -0.4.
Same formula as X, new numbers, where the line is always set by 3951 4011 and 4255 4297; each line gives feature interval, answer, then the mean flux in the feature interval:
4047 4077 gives 0.4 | 8.89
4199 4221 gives 1.8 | 8.18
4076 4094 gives 0.1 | 8.97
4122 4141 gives 0.2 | 8.89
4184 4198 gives 0.1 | 8.9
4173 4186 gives -1.1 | 9.73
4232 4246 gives -1.1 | 9.61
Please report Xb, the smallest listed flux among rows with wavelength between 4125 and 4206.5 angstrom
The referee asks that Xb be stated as 6.652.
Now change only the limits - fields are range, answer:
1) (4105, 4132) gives 7.597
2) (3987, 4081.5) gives 7.655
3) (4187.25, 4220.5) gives 7.483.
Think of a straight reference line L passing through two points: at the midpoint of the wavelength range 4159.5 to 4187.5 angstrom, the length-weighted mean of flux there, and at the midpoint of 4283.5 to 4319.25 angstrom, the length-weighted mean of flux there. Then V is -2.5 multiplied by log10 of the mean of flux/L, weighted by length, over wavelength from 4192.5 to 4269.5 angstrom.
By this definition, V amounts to 0.09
